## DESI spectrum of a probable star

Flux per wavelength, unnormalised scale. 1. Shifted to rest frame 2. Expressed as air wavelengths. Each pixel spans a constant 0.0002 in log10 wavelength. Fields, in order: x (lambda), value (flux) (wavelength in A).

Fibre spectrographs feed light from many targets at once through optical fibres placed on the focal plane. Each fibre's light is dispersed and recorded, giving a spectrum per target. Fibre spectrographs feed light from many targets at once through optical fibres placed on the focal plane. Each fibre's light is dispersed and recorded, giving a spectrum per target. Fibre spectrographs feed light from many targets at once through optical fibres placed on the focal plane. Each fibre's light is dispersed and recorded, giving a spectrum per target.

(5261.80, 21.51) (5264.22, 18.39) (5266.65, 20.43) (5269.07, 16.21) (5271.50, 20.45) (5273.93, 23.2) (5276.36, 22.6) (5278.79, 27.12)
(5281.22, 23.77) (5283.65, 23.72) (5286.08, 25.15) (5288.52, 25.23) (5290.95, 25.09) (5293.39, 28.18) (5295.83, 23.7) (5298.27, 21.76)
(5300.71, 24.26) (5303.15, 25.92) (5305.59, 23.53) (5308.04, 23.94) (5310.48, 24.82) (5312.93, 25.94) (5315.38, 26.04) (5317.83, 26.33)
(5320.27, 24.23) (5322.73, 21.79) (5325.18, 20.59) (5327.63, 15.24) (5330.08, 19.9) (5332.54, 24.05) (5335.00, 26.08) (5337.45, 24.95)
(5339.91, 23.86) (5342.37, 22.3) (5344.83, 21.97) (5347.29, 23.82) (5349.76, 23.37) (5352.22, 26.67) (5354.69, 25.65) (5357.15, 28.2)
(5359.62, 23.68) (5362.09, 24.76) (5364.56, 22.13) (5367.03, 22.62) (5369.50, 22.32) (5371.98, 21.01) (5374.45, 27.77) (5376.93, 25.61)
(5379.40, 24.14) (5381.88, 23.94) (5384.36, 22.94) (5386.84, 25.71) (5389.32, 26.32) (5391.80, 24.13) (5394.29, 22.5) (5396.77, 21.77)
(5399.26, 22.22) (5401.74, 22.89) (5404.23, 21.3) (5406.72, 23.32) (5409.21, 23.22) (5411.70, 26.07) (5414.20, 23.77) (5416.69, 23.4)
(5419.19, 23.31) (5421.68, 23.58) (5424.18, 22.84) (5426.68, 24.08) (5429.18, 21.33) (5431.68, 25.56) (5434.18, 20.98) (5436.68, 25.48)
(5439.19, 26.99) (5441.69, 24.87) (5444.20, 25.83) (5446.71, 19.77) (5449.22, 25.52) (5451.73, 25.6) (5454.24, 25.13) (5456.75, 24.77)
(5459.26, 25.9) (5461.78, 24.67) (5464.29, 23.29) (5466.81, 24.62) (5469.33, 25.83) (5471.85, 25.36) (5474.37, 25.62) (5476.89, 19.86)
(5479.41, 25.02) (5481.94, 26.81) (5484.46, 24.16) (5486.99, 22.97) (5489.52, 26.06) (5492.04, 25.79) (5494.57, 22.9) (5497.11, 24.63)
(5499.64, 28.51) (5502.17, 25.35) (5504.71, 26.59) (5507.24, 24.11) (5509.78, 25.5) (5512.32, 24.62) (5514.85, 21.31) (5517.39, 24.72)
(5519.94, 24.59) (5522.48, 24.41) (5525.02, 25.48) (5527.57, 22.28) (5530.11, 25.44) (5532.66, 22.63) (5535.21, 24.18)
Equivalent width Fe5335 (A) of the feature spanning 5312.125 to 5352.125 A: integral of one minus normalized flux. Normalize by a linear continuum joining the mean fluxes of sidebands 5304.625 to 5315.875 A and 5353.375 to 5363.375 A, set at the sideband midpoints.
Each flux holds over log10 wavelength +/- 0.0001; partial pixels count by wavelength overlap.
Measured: 3.0 A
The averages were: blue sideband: 24.8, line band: 23.2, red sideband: 25.6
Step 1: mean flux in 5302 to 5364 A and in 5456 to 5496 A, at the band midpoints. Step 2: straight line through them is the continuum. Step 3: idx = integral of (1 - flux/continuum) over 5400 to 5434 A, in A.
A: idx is 1.3 A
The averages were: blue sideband 23.9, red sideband 24.6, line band 23.3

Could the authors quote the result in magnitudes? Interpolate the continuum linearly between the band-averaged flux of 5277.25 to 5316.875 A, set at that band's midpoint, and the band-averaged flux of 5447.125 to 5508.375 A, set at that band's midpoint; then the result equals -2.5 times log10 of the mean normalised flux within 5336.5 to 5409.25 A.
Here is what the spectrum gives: 0.05 mag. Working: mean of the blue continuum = 24.9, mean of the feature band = 23.8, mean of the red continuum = 24.9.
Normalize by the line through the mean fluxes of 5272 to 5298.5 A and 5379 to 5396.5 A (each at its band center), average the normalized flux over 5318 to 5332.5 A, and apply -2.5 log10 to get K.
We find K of 0.16 mag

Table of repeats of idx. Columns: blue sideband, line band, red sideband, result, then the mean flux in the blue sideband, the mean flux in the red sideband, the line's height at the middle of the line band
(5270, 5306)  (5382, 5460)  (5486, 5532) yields 2.0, 24.2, 24.7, 24.5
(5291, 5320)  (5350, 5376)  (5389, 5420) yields -0.5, 24.9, 23.3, 24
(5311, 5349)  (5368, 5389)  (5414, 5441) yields -0.7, 23.2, 23.8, 23.5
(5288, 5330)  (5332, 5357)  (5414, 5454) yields -0.6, 23.8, 24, 23.8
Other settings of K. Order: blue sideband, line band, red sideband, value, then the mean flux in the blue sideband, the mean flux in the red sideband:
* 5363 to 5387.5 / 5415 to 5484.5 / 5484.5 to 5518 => 0.00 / 23.8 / 24.8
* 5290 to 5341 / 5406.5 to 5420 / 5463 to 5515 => 0.02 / 23.8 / 24.8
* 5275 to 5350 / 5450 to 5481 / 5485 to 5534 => -0.01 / 23.8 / 24.6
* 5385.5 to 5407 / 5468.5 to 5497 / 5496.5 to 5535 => -0.01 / 23.4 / 24.7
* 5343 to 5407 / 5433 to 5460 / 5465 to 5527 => -0.01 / 23.9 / 24.7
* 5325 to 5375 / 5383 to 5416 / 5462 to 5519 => 0.01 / 23.4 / 24.7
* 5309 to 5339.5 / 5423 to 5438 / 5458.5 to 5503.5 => 0.04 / 23.4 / 24.8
